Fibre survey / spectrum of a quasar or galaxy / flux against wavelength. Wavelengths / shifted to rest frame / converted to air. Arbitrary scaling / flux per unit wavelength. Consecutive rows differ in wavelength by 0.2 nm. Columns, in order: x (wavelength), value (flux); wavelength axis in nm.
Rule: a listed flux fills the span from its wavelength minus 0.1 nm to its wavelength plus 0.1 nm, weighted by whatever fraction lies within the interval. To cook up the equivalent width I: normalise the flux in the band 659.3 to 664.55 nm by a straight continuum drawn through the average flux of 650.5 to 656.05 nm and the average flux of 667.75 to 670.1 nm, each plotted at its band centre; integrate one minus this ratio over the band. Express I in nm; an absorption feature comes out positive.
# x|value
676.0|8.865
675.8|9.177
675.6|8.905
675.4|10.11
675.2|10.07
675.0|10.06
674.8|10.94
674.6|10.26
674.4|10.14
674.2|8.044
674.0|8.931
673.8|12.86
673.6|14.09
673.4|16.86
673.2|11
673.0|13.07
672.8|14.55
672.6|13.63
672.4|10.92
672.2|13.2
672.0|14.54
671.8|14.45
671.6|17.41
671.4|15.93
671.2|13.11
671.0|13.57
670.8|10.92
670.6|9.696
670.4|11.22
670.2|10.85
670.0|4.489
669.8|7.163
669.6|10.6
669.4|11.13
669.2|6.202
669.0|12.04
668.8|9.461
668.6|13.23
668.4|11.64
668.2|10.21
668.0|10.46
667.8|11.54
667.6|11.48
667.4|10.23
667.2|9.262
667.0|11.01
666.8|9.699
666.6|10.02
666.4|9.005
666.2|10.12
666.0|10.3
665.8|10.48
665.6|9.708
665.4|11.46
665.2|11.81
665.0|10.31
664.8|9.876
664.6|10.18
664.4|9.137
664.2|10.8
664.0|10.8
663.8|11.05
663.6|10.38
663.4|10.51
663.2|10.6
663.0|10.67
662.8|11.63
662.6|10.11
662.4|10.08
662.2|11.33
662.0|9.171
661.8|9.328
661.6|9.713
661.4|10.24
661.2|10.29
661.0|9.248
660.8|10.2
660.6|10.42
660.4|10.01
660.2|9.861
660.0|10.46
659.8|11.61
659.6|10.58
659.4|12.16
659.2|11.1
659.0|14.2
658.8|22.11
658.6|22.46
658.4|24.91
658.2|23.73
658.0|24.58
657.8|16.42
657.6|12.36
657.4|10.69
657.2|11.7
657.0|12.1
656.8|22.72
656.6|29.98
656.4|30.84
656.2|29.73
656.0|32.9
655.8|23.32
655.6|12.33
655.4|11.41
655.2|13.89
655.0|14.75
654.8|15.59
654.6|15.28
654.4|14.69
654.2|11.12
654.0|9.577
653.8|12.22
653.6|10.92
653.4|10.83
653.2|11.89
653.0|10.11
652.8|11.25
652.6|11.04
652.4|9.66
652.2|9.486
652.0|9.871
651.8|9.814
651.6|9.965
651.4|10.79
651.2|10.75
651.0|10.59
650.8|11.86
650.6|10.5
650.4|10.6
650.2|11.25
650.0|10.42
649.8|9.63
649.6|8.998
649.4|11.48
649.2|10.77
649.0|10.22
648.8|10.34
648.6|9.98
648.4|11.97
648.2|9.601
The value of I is 0.30 nm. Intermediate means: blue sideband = 12.5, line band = 10.4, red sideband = 9.81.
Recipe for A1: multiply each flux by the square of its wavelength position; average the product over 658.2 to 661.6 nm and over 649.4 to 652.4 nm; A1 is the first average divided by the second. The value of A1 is 1.32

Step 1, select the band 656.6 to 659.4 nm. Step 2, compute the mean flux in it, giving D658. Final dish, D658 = 17.9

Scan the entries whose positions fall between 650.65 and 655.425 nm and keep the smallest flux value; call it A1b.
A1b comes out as 9.486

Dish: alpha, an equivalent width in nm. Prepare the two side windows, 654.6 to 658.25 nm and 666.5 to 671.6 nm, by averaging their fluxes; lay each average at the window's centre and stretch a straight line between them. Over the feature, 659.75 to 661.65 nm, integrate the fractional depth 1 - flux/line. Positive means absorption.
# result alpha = 0.72 nm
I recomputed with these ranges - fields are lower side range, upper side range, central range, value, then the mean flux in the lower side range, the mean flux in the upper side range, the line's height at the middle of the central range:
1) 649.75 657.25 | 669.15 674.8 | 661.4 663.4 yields 0.415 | 14.1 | 11.8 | 13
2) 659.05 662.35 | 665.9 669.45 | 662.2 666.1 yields -0.054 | 10.4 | 10.4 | 10.4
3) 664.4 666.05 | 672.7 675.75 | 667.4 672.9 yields -0.338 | 10.4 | 11.3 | 10.9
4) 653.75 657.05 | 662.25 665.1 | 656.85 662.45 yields 0.462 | 18.6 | 10.5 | 14.4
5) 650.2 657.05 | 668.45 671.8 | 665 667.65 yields 0.355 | 14.5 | 11.2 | 11.9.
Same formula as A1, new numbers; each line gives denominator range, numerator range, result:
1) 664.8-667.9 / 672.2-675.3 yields 1.15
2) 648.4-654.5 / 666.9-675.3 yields 1.13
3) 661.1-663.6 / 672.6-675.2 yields 1.18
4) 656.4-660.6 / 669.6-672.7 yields 0.76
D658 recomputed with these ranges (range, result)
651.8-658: 15.4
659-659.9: 11.7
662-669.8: 10.4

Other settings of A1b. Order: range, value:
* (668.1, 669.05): 9.461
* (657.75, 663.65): 9.171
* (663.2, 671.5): 4.489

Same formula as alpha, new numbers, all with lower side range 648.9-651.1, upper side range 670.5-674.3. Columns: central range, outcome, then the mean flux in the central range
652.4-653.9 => -0.022 nm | 11.1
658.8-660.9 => 0.007 nm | 11.6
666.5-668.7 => 0.296 nm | 10.8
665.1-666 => 0.106 nm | 10.8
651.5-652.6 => 0.094 nm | 9.88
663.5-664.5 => 0.136 nm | 10.4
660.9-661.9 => 0.173 nm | 9.76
